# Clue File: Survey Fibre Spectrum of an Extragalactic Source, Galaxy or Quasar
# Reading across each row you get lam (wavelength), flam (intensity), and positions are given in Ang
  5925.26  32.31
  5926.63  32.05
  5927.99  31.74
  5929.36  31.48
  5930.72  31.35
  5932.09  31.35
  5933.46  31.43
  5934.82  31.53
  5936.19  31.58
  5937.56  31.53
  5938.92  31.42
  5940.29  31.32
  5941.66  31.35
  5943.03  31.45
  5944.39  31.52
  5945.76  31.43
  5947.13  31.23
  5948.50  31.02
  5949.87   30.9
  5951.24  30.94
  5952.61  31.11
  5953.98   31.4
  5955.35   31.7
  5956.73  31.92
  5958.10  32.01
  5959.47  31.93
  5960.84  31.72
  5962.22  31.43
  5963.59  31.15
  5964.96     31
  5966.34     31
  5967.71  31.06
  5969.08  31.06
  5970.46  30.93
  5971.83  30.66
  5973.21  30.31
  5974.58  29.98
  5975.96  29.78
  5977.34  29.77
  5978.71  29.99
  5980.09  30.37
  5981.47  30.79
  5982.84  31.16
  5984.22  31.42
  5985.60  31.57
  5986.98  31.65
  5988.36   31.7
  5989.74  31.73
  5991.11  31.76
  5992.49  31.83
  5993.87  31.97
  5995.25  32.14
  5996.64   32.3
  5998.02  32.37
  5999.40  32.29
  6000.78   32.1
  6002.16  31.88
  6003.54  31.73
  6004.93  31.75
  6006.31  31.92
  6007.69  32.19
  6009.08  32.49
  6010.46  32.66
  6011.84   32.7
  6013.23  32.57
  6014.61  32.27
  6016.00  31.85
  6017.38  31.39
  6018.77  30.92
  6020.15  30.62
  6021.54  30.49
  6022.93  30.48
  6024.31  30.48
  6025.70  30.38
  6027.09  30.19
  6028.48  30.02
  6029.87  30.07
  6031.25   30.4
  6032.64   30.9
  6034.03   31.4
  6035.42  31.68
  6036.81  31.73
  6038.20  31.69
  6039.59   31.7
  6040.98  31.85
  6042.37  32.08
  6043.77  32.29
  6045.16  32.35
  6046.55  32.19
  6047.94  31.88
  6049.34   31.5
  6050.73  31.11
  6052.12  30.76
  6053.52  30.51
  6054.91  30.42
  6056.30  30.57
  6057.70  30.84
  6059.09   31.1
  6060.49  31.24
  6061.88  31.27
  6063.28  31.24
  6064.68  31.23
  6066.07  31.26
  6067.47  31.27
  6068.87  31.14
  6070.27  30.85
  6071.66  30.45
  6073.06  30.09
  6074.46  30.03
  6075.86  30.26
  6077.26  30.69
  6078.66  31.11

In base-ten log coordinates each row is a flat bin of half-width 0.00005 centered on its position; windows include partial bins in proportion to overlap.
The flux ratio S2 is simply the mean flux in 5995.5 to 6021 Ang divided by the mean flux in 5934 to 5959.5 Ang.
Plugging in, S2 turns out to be 1.02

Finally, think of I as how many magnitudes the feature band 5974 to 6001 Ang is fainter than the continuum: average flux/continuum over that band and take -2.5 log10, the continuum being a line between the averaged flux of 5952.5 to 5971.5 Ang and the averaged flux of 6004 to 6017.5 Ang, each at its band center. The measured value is 0.02 mag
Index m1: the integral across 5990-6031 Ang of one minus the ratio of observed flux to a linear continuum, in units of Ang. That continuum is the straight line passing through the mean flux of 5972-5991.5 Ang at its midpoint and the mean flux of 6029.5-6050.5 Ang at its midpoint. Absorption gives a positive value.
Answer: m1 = -0.5 Ang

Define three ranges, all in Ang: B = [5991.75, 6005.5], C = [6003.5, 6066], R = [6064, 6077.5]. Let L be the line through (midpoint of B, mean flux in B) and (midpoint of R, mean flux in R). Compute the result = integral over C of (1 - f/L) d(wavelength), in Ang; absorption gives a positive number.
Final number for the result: 0.0 Ang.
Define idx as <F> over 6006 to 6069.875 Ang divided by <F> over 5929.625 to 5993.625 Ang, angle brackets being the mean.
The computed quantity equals 1.00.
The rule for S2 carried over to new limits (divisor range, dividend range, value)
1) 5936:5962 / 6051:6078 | 0.98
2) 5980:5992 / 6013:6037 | 0.99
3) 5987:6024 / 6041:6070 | 0.98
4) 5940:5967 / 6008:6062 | 1.00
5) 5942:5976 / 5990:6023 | 1.02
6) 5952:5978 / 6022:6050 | 1.01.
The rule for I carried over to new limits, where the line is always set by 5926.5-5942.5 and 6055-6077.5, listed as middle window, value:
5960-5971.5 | 0.006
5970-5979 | 0.038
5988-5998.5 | -0.027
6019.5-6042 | 0.004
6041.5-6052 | -0.032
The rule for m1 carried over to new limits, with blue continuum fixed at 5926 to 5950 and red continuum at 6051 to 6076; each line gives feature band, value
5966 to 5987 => 0.38 Ang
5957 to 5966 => -0.06 Ang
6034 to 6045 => -0.32 Ang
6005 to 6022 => -0.43 Ang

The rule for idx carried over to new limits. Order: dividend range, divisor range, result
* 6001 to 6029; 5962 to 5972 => 1.01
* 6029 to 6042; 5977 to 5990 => 1.01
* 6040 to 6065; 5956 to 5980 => 1.01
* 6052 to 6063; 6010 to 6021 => 0.97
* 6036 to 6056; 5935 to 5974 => 1.01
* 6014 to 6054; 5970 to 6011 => 0.99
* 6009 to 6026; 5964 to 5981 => 1.03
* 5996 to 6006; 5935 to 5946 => 1.02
